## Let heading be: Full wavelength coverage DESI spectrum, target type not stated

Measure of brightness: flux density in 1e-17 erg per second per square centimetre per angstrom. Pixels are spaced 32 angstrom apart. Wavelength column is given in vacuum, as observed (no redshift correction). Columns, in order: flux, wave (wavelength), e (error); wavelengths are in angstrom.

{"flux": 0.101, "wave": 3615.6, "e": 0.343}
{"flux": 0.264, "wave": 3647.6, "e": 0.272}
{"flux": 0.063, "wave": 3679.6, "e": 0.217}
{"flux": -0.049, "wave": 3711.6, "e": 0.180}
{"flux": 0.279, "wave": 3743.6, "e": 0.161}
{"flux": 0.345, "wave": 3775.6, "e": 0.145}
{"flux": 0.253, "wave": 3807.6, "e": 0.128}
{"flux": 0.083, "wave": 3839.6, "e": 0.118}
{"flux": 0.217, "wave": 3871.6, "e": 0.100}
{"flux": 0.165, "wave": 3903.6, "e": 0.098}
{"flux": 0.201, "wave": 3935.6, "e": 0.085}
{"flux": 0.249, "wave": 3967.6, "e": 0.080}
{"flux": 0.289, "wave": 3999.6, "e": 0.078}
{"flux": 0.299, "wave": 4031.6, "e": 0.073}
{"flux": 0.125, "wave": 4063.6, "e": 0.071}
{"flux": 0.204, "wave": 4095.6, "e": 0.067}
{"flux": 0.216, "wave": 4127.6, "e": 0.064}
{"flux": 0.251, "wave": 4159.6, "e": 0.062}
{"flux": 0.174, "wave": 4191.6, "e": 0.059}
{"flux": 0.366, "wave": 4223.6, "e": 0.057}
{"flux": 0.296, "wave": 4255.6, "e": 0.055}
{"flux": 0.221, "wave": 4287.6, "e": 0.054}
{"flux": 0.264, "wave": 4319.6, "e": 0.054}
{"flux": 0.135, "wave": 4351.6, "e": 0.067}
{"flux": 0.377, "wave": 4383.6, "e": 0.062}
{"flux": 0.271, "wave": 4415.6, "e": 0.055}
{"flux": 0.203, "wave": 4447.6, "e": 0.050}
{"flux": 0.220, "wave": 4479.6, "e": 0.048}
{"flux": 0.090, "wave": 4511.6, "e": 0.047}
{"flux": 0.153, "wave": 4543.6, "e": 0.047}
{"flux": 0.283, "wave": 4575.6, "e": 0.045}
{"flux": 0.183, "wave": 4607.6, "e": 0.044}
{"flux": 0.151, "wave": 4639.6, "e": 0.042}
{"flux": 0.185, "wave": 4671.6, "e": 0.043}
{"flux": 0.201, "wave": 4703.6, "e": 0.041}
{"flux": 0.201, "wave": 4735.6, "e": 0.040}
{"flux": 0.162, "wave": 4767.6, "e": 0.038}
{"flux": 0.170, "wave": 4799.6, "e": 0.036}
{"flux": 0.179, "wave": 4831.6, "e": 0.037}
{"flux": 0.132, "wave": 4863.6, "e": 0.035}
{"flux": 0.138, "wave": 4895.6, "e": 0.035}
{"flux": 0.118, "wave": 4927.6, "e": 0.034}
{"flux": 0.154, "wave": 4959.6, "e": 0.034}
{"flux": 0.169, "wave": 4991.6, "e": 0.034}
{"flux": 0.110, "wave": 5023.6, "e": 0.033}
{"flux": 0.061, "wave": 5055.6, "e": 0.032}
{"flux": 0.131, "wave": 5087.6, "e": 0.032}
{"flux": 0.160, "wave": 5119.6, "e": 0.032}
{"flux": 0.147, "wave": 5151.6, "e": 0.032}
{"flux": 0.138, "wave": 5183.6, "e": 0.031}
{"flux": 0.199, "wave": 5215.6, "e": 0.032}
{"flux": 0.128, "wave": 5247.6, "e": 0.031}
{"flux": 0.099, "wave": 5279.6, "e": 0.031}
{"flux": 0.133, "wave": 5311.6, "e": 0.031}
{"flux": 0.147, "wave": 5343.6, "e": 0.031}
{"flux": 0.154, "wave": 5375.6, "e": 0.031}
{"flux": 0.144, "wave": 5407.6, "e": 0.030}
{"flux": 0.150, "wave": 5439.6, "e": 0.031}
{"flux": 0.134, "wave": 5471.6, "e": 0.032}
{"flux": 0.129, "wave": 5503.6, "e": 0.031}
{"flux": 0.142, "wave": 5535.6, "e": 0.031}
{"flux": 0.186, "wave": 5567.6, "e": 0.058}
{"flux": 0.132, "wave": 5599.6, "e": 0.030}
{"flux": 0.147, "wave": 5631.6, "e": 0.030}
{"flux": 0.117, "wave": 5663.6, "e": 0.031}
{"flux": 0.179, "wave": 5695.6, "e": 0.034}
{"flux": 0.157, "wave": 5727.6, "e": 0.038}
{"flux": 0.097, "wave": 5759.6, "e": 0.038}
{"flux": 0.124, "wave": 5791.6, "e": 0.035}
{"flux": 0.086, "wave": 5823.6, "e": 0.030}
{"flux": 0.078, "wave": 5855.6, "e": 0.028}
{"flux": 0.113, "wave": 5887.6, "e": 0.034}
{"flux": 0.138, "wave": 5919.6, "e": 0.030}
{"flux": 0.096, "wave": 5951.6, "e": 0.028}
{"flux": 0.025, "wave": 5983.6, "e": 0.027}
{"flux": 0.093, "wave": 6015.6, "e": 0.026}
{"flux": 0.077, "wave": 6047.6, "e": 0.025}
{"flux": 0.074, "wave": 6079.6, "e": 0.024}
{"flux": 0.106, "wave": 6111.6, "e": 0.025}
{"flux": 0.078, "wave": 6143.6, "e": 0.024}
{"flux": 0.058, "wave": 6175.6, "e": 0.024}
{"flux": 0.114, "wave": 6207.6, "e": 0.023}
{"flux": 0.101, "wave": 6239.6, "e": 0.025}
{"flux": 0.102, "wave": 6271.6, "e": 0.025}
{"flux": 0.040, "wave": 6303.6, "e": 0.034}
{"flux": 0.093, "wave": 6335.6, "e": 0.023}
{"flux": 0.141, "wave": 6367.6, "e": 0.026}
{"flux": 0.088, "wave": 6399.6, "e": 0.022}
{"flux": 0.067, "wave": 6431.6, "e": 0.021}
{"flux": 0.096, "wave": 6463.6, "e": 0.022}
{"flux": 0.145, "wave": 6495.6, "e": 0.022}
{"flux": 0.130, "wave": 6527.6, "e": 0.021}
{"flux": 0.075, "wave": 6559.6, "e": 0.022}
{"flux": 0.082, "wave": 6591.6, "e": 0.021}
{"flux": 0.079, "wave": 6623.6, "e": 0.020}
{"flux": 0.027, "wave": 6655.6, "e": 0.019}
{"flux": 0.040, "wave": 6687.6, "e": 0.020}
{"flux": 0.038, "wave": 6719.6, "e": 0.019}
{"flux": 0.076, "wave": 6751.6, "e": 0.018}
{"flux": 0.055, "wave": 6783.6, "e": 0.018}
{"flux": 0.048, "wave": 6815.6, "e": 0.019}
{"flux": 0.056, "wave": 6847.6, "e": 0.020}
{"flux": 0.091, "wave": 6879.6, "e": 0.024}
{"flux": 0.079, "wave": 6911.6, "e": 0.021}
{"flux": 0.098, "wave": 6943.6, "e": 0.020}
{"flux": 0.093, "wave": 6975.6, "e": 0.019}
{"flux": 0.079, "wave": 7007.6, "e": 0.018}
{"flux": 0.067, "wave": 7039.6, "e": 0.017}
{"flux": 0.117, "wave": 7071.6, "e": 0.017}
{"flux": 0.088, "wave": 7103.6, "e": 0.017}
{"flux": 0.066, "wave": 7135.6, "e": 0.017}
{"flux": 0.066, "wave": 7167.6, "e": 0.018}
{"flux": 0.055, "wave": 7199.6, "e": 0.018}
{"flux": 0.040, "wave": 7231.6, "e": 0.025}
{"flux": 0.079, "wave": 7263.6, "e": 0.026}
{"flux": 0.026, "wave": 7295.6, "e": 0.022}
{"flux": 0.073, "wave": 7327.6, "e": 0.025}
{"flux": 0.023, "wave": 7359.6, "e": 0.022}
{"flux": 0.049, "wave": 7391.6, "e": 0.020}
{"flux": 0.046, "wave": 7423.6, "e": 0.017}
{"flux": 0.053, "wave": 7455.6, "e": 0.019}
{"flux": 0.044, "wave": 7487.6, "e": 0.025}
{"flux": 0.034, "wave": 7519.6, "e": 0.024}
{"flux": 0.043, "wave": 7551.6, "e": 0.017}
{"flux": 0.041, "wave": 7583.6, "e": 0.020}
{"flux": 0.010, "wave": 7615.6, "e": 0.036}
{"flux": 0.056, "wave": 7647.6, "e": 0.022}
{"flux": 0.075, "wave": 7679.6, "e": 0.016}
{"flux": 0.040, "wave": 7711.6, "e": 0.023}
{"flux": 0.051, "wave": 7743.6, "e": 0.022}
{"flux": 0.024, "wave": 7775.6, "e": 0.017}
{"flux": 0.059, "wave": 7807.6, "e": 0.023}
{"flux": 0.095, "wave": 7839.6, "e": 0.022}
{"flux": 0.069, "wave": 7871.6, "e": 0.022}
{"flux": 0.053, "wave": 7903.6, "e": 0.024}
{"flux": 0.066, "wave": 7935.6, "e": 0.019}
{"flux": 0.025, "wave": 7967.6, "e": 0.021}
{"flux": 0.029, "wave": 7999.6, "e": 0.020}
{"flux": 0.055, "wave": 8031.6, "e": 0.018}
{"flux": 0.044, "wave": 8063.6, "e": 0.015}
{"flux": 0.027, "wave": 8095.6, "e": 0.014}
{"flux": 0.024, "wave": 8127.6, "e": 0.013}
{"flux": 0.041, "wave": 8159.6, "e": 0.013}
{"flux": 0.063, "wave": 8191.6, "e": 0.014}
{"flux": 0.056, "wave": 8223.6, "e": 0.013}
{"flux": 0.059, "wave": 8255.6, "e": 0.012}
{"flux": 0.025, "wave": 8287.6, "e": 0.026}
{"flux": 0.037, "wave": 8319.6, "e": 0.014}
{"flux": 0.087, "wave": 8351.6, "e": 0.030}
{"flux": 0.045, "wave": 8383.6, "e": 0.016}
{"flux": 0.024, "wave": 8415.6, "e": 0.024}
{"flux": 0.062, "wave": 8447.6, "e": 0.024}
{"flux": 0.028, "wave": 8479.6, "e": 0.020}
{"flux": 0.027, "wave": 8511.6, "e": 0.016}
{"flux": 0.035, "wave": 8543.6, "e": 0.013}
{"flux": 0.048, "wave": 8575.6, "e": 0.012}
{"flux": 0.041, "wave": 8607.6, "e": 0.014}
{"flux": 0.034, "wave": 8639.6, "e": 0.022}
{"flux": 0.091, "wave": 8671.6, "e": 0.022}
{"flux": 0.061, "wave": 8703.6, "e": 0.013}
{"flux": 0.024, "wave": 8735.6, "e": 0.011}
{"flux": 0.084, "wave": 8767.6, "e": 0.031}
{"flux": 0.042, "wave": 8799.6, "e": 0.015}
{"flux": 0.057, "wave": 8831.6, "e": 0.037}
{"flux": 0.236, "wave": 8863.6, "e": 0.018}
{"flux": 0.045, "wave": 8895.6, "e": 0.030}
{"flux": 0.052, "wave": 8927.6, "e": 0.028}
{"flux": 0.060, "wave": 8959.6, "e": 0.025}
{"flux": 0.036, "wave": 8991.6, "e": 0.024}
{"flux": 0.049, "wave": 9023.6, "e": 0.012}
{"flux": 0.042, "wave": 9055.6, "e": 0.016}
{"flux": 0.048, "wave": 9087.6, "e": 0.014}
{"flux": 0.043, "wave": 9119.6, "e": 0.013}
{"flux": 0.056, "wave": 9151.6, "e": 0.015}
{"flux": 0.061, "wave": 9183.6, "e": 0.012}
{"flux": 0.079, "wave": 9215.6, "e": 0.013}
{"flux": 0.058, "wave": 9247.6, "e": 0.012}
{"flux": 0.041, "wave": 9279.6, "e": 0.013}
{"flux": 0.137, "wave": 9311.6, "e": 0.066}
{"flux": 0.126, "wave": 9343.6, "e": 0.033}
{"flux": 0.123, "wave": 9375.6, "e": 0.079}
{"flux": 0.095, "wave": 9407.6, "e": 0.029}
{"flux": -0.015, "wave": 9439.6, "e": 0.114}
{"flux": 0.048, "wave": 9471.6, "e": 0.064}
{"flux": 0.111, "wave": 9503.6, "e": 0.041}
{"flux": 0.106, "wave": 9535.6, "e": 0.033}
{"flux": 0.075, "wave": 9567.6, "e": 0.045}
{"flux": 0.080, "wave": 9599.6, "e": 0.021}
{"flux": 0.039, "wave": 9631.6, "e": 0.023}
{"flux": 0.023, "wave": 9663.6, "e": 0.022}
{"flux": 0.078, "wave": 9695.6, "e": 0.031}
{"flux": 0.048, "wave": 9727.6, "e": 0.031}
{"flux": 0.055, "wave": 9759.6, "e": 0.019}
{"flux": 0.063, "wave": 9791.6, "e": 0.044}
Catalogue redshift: 1.380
